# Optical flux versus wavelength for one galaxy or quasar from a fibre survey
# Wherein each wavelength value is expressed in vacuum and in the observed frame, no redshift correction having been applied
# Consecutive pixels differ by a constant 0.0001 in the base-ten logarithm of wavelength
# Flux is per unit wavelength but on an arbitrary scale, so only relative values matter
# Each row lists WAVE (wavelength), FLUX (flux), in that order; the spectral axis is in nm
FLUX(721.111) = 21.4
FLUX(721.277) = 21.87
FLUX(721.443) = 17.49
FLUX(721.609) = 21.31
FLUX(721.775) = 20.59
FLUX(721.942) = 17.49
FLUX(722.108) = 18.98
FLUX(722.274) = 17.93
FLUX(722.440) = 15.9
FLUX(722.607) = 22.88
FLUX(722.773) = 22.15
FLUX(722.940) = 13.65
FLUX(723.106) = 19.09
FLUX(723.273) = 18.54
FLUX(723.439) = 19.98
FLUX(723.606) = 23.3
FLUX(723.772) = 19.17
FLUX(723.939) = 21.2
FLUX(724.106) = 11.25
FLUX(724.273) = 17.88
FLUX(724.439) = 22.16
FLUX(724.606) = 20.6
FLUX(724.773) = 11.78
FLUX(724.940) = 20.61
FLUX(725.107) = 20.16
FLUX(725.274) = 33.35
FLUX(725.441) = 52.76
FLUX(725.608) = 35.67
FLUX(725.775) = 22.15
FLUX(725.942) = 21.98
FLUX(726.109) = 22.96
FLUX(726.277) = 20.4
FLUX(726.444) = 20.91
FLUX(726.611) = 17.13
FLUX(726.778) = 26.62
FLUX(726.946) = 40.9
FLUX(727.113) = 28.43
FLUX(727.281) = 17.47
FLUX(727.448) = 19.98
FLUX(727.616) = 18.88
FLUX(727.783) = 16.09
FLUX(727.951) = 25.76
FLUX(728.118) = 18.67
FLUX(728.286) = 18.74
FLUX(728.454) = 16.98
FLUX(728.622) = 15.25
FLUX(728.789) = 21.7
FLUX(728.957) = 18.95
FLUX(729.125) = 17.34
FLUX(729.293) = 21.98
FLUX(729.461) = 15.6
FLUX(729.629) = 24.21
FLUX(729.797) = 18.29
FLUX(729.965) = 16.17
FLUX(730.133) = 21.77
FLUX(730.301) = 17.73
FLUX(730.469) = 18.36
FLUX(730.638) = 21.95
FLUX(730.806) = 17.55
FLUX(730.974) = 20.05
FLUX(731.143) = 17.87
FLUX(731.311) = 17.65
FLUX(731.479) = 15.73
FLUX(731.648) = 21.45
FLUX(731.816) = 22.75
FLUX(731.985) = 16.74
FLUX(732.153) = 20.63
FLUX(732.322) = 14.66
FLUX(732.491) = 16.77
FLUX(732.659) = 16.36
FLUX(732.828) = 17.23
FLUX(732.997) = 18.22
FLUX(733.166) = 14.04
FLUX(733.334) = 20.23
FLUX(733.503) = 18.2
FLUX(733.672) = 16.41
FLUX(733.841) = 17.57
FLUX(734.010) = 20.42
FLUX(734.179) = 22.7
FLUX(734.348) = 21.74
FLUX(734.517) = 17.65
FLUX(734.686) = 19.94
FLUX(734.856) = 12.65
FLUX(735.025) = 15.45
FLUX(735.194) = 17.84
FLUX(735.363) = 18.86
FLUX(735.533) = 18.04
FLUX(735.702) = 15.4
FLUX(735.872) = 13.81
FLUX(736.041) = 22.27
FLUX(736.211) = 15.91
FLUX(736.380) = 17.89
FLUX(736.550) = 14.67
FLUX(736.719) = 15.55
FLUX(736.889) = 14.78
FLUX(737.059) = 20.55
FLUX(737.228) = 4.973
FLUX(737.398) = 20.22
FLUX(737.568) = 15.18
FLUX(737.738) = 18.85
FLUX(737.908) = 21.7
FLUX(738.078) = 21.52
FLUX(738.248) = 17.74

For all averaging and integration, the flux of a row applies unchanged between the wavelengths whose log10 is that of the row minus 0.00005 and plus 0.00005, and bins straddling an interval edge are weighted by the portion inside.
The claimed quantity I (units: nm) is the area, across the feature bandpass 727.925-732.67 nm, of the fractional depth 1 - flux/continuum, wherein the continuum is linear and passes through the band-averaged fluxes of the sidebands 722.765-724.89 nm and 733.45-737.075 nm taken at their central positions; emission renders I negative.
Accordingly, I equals -0.23 nm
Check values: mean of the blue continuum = 18.4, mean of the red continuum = 17.6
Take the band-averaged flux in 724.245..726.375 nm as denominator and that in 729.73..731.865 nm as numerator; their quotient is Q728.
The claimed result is 0.76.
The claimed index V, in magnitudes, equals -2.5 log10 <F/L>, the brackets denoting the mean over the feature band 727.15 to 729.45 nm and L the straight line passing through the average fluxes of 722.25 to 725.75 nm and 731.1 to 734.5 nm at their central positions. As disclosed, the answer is 0.059 mag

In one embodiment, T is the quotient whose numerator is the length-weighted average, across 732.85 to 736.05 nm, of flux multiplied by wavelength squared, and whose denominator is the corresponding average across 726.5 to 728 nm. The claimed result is 0.78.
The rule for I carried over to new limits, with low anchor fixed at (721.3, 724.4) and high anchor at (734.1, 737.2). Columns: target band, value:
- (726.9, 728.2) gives -0.31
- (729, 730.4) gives -0.08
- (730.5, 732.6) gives -0.09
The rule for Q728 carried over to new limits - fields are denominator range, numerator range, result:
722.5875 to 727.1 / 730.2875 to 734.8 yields 0.80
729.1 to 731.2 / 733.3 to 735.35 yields 0.96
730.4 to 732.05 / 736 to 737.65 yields 0.84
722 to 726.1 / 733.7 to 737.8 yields 0.79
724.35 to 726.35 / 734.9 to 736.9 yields 0.66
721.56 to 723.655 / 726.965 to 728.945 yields 1.06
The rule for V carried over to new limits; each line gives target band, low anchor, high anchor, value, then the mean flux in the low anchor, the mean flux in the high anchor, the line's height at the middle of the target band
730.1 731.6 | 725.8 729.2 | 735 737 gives 0.047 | 21.3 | 16.8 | 19.5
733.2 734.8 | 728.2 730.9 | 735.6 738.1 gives -0.091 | 18.9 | 16.8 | 17.6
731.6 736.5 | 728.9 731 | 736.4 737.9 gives -0.035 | 19.2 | 16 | 17.4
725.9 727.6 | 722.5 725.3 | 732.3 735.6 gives -0.229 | 19.6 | 17.8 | 19.1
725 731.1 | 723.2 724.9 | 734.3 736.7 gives -0.221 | 18.6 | 17.2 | 18.1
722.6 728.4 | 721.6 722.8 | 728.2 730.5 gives -0.169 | 19.4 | 18.8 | 19.1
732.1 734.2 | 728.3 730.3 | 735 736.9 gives -0.006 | 18.9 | 16.8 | 17.7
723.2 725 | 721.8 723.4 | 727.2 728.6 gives -0.003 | 18.6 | 18.9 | 18.7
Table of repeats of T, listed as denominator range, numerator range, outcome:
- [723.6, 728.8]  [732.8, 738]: 0.79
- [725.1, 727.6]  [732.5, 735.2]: 0.68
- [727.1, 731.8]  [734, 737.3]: 0.90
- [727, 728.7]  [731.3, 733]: 0.91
